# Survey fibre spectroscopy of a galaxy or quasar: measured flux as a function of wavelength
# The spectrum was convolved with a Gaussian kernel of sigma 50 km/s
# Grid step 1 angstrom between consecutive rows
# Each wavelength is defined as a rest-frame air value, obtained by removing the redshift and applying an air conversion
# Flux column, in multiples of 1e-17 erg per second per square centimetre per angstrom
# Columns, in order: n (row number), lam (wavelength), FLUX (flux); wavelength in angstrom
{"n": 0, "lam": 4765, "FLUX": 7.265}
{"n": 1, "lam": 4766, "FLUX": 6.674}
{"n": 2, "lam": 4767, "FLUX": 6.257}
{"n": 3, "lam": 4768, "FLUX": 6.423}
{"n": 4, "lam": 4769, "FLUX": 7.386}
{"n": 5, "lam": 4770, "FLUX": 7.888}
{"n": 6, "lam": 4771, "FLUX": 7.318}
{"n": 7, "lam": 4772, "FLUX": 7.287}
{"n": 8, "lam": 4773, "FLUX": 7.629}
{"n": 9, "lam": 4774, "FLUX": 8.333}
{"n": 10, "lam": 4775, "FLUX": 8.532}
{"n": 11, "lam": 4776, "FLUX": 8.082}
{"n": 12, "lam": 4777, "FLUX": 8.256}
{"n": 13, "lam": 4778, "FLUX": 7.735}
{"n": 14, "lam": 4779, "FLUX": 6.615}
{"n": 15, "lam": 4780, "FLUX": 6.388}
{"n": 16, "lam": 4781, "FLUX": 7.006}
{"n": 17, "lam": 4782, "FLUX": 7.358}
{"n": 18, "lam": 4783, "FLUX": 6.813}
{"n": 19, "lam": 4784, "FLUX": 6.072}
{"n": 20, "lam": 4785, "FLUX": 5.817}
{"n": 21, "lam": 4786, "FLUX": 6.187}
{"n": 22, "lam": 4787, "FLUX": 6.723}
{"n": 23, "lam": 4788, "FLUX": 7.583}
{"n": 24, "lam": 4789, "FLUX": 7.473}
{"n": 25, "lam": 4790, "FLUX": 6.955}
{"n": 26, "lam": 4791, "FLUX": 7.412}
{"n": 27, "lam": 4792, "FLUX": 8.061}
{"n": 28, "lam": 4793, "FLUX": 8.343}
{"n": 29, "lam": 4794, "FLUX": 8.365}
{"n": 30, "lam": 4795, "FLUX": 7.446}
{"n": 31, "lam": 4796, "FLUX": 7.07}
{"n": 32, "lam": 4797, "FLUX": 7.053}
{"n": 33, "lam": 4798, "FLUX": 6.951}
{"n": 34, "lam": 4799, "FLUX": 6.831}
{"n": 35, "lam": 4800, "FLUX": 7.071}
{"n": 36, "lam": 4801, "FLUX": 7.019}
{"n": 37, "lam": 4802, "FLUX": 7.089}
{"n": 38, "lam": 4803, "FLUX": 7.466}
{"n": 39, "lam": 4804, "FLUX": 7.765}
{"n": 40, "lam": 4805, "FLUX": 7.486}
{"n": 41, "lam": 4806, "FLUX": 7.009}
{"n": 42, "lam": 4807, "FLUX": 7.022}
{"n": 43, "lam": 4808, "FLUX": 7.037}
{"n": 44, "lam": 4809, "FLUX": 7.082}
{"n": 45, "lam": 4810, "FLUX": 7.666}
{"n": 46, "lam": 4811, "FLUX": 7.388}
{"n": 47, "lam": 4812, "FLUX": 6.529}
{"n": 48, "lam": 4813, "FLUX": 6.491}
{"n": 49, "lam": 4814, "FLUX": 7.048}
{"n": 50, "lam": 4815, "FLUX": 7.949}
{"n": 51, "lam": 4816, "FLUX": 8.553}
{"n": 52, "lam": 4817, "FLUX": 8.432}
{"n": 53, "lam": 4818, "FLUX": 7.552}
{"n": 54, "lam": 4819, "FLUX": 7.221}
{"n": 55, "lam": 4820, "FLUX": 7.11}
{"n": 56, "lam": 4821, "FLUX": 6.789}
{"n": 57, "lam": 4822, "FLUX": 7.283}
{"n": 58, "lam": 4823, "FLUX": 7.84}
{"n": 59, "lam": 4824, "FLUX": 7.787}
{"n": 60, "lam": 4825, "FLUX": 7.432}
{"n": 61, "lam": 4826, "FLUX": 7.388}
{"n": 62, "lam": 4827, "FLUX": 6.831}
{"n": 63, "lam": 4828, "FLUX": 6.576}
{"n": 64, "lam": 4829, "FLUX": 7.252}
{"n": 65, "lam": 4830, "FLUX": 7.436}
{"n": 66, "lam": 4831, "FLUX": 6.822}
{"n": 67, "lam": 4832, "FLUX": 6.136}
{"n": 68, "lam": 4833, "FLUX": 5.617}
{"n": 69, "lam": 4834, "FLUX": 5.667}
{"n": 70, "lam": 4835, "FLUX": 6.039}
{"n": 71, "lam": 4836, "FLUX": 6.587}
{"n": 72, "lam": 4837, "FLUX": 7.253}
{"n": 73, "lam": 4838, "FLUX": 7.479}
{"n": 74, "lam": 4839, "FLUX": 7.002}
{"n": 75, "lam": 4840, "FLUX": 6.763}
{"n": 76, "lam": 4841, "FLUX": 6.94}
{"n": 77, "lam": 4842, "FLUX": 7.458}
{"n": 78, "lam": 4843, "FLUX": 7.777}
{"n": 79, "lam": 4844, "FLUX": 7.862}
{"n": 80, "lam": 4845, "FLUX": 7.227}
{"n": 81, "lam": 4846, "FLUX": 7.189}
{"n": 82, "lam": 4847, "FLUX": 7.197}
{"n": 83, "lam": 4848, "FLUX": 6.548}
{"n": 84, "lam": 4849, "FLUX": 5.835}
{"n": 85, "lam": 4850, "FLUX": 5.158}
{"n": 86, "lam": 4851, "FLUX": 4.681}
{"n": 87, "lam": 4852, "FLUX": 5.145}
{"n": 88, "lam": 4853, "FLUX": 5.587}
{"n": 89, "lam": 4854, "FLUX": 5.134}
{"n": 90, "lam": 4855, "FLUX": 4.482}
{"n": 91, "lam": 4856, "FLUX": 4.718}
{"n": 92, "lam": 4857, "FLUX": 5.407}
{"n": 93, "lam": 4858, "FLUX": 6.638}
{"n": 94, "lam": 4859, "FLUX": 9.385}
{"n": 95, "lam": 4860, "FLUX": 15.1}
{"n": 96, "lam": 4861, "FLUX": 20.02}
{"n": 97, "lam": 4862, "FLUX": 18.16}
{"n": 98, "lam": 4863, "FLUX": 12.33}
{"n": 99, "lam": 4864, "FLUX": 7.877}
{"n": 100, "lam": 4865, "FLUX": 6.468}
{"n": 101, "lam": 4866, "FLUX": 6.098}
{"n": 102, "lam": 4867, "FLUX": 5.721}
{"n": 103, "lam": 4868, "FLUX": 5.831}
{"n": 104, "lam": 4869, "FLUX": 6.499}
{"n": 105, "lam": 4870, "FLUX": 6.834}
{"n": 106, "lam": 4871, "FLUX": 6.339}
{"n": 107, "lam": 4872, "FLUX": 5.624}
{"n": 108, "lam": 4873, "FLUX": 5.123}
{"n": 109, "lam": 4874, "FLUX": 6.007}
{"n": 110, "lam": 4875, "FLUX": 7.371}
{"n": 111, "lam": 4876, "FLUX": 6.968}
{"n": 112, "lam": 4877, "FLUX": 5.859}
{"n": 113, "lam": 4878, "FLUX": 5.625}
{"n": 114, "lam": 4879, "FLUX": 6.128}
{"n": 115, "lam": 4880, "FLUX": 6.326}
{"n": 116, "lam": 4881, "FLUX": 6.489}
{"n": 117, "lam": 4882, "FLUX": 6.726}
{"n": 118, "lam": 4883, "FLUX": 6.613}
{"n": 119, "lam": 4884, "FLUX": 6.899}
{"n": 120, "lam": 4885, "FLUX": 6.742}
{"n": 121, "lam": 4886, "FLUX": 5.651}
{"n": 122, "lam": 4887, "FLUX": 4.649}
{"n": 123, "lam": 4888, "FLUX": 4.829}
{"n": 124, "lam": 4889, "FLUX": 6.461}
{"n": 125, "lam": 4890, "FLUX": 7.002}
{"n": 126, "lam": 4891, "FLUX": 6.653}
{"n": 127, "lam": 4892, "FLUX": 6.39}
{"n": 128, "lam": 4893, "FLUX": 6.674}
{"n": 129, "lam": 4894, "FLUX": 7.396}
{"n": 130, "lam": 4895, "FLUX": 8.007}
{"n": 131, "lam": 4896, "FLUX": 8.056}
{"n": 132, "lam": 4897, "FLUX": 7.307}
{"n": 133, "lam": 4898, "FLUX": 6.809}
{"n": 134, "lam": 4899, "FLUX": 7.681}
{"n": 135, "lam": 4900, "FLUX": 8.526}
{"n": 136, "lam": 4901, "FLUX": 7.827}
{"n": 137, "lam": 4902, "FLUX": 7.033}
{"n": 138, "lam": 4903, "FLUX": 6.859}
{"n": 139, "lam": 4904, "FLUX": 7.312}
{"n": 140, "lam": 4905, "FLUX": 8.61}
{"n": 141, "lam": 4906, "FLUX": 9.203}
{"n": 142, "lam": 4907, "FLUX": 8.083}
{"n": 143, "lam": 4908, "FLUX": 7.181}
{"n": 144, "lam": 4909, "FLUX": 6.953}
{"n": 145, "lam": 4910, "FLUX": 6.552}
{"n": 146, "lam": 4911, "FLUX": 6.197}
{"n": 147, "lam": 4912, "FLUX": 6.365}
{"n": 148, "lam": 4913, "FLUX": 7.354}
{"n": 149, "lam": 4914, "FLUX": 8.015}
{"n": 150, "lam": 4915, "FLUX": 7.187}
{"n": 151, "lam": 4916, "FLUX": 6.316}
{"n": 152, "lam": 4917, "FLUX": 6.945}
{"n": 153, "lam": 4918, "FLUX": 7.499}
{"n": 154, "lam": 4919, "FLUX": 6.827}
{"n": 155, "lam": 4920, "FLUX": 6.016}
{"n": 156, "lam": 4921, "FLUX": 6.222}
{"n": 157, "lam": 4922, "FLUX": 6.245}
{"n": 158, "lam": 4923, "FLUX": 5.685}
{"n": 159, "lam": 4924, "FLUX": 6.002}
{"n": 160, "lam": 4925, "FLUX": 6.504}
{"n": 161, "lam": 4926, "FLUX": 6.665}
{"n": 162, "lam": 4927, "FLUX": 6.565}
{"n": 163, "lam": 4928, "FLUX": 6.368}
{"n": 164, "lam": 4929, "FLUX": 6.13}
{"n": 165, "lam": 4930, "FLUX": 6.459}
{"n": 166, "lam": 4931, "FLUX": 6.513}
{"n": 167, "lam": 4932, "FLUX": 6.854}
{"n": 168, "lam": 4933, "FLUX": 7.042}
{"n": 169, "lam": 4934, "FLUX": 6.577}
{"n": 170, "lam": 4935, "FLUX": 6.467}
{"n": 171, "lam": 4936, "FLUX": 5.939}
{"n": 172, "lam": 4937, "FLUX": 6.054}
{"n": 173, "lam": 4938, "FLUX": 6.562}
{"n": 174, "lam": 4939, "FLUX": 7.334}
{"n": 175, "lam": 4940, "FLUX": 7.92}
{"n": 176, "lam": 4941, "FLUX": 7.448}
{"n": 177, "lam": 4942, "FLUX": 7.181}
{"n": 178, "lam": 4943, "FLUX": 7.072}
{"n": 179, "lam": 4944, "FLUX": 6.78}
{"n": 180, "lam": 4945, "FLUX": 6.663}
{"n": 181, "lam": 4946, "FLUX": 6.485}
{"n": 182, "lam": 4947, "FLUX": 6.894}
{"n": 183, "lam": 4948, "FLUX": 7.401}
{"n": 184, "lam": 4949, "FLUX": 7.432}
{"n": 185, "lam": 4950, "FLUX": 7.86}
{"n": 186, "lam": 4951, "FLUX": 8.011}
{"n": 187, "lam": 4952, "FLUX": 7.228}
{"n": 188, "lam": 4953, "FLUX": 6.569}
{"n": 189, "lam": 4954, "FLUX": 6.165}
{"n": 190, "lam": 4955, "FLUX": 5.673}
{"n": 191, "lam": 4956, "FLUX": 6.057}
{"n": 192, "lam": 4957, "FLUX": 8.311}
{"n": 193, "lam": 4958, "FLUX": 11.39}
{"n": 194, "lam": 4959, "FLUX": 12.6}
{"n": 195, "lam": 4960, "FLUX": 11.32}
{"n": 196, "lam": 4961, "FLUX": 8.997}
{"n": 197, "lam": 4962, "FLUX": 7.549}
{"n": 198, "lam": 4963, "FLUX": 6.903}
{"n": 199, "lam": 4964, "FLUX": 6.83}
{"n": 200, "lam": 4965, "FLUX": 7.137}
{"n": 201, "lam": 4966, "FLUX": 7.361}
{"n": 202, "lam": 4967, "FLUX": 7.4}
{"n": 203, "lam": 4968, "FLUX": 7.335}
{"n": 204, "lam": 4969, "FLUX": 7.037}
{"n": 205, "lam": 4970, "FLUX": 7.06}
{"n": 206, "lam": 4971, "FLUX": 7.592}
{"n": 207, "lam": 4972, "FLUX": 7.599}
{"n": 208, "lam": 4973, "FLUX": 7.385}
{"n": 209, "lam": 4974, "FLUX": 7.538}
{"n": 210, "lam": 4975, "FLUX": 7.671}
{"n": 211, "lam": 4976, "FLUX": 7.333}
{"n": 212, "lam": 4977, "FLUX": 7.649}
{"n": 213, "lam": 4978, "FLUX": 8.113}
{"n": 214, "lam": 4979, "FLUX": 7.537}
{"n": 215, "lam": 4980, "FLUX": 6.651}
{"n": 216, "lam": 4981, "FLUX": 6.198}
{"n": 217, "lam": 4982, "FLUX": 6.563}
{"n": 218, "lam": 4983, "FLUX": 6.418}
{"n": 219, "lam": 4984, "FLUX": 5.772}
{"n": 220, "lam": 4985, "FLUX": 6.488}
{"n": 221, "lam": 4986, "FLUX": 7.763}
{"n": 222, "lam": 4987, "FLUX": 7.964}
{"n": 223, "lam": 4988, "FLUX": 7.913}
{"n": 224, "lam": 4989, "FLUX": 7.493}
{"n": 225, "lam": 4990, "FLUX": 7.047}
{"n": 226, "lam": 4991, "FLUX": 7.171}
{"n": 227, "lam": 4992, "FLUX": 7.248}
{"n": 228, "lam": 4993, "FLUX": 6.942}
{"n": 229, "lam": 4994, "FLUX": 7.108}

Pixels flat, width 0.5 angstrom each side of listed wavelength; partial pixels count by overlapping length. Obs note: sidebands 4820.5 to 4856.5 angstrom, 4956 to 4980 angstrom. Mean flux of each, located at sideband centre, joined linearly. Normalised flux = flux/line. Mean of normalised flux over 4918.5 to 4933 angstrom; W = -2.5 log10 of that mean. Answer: 0.18 mag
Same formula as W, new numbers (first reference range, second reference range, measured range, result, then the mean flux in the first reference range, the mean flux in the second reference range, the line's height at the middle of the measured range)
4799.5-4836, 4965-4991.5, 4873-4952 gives 0.06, 7.13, 7.23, 7.19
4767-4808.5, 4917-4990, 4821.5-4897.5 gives 0.03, 7.26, 7.17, 7.22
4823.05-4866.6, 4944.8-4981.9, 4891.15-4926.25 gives 0.07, 7.5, 7.59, 7.55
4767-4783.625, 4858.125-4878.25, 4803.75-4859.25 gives 0.17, 7.39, 8.46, 8.04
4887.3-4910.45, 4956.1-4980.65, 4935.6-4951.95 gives 0.09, 7.26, 7.97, 7.72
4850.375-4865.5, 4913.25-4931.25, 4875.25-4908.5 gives 0.09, 8.71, 6.58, 7.59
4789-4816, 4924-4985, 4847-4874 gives -0.04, 7.32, 7.22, 7.28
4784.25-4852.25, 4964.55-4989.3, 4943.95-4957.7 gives 0.03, 7.05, 7.24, 7.21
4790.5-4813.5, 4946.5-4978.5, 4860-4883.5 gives -0.05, 7.29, 7.73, 7.48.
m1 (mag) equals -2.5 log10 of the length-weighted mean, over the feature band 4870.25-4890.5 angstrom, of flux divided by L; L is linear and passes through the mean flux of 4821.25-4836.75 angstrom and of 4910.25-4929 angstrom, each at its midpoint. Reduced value 0.09 mag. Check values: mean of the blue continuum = 6.85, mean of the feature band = 6.18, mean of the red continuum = 6.6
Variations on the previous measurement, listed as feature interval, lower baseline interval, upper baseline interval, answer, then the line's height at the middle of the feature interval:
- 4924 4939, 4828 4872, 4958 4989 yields 0.16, 7.55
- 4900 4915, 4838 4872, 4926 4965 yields 0.00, 7.42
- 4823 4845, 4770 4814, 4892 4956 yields 0.03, 7.16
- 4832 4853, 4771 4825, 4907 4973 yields 0.11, 7.26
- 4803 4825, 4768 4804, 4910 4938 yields -0.04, 7.15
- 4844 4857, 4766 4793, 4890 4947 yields 0.22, 7.09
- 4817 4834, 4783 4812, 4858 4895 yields 0.03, 7.3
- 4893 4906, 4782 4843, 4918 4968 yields -0.07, 7.14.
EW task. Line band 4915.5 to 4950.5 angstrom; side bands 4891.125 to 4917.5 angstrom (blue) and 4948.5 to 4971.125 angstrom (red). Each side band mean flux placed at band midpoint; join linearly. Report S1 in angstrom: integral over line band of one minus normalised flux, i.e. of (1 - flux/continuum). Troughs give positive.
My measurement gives 4.0 angstrom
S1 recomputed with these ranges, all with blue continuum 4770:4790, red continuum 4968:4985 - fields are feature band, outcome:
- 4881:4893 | 1.5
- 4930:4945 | 0.7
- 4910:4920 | 0.4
